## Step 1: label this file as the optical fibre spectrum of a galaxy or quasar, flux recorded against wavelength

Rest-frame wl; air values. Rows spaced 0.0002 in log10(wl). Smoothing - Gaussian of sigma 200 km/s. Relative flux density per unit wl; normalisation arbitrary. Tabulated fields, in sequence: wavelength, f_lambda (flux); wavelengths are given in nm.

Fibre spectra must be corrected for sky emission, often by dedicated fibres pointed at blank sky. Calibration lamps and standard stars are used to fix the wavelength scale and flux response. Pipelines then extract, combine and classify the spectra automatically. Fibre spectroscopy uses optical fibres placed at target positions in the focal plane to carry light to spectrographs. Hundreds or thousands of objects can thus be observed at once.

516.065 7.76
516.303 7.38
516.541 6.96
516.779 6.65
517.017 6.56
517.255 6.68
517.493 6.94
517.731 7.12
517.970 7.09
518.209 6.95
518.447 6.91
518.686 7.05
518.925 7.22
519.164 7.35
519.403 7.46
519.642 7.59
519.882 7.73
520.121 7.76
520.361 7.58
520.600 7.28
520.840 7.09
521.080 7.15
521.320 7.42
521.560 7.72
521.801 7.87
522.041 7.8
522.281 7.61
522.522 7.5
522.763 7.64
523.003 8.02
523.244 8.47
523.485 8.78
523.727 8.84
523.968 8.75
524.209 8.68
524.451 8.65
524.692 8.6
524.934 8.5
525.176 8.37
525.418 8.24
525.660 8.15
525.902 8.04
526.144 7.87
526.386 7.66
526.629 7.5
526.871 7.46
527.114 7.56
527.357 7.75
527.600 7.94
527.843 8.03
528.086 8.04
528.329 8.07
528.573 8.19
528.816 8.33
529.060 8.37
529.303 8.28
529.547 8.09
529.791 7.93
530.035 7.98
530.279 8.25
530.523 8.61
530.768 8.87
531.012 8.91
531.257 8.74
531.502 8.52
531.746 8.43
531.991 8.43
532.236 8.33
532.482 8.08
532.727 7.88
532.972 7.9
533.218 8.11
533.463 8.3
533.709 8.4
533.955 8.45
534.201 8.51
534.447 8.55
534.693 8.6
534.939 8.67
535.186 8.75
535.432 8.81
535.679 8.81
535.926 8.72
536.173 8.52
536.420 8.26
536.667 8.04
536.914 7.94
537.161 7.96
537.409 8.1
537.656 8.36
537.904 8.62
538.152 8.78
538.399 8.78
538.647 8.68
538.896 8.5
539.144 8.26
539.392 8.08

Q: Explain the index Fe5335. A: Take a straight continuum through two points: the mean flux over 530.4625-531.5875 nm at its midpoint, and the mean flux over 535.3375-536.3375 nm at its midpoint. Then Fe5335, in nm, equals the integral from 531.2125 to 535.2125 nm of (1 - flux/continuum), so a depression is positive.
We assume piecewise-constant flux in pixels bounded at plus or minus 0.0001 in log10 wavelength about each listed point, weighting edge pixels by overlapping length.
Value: 0.16 nm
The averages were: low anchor 8.74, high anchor 8.69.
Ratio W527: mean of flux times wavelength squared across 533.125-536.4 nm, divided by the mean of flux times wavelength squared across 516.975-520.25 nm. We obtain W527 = 1.3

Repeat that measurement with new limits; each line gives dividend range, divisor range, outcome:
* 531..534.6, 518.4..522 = 1.18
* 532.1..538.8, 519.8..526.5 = 1.10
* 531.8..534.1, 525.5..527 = 1.08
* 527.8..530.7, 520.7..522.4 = 1.12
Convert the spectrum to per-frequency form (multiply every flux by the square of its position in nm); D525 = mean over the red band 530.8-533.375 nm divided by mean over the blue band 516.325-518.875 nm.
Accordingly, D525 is 1.28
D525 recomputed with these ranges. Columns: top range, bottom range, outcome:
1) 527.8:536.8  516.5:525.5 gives 1.14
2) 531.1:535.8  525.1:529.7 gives 1.08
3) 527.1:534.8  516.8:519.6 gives 1.23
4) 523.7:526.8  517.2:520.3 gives 1.17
